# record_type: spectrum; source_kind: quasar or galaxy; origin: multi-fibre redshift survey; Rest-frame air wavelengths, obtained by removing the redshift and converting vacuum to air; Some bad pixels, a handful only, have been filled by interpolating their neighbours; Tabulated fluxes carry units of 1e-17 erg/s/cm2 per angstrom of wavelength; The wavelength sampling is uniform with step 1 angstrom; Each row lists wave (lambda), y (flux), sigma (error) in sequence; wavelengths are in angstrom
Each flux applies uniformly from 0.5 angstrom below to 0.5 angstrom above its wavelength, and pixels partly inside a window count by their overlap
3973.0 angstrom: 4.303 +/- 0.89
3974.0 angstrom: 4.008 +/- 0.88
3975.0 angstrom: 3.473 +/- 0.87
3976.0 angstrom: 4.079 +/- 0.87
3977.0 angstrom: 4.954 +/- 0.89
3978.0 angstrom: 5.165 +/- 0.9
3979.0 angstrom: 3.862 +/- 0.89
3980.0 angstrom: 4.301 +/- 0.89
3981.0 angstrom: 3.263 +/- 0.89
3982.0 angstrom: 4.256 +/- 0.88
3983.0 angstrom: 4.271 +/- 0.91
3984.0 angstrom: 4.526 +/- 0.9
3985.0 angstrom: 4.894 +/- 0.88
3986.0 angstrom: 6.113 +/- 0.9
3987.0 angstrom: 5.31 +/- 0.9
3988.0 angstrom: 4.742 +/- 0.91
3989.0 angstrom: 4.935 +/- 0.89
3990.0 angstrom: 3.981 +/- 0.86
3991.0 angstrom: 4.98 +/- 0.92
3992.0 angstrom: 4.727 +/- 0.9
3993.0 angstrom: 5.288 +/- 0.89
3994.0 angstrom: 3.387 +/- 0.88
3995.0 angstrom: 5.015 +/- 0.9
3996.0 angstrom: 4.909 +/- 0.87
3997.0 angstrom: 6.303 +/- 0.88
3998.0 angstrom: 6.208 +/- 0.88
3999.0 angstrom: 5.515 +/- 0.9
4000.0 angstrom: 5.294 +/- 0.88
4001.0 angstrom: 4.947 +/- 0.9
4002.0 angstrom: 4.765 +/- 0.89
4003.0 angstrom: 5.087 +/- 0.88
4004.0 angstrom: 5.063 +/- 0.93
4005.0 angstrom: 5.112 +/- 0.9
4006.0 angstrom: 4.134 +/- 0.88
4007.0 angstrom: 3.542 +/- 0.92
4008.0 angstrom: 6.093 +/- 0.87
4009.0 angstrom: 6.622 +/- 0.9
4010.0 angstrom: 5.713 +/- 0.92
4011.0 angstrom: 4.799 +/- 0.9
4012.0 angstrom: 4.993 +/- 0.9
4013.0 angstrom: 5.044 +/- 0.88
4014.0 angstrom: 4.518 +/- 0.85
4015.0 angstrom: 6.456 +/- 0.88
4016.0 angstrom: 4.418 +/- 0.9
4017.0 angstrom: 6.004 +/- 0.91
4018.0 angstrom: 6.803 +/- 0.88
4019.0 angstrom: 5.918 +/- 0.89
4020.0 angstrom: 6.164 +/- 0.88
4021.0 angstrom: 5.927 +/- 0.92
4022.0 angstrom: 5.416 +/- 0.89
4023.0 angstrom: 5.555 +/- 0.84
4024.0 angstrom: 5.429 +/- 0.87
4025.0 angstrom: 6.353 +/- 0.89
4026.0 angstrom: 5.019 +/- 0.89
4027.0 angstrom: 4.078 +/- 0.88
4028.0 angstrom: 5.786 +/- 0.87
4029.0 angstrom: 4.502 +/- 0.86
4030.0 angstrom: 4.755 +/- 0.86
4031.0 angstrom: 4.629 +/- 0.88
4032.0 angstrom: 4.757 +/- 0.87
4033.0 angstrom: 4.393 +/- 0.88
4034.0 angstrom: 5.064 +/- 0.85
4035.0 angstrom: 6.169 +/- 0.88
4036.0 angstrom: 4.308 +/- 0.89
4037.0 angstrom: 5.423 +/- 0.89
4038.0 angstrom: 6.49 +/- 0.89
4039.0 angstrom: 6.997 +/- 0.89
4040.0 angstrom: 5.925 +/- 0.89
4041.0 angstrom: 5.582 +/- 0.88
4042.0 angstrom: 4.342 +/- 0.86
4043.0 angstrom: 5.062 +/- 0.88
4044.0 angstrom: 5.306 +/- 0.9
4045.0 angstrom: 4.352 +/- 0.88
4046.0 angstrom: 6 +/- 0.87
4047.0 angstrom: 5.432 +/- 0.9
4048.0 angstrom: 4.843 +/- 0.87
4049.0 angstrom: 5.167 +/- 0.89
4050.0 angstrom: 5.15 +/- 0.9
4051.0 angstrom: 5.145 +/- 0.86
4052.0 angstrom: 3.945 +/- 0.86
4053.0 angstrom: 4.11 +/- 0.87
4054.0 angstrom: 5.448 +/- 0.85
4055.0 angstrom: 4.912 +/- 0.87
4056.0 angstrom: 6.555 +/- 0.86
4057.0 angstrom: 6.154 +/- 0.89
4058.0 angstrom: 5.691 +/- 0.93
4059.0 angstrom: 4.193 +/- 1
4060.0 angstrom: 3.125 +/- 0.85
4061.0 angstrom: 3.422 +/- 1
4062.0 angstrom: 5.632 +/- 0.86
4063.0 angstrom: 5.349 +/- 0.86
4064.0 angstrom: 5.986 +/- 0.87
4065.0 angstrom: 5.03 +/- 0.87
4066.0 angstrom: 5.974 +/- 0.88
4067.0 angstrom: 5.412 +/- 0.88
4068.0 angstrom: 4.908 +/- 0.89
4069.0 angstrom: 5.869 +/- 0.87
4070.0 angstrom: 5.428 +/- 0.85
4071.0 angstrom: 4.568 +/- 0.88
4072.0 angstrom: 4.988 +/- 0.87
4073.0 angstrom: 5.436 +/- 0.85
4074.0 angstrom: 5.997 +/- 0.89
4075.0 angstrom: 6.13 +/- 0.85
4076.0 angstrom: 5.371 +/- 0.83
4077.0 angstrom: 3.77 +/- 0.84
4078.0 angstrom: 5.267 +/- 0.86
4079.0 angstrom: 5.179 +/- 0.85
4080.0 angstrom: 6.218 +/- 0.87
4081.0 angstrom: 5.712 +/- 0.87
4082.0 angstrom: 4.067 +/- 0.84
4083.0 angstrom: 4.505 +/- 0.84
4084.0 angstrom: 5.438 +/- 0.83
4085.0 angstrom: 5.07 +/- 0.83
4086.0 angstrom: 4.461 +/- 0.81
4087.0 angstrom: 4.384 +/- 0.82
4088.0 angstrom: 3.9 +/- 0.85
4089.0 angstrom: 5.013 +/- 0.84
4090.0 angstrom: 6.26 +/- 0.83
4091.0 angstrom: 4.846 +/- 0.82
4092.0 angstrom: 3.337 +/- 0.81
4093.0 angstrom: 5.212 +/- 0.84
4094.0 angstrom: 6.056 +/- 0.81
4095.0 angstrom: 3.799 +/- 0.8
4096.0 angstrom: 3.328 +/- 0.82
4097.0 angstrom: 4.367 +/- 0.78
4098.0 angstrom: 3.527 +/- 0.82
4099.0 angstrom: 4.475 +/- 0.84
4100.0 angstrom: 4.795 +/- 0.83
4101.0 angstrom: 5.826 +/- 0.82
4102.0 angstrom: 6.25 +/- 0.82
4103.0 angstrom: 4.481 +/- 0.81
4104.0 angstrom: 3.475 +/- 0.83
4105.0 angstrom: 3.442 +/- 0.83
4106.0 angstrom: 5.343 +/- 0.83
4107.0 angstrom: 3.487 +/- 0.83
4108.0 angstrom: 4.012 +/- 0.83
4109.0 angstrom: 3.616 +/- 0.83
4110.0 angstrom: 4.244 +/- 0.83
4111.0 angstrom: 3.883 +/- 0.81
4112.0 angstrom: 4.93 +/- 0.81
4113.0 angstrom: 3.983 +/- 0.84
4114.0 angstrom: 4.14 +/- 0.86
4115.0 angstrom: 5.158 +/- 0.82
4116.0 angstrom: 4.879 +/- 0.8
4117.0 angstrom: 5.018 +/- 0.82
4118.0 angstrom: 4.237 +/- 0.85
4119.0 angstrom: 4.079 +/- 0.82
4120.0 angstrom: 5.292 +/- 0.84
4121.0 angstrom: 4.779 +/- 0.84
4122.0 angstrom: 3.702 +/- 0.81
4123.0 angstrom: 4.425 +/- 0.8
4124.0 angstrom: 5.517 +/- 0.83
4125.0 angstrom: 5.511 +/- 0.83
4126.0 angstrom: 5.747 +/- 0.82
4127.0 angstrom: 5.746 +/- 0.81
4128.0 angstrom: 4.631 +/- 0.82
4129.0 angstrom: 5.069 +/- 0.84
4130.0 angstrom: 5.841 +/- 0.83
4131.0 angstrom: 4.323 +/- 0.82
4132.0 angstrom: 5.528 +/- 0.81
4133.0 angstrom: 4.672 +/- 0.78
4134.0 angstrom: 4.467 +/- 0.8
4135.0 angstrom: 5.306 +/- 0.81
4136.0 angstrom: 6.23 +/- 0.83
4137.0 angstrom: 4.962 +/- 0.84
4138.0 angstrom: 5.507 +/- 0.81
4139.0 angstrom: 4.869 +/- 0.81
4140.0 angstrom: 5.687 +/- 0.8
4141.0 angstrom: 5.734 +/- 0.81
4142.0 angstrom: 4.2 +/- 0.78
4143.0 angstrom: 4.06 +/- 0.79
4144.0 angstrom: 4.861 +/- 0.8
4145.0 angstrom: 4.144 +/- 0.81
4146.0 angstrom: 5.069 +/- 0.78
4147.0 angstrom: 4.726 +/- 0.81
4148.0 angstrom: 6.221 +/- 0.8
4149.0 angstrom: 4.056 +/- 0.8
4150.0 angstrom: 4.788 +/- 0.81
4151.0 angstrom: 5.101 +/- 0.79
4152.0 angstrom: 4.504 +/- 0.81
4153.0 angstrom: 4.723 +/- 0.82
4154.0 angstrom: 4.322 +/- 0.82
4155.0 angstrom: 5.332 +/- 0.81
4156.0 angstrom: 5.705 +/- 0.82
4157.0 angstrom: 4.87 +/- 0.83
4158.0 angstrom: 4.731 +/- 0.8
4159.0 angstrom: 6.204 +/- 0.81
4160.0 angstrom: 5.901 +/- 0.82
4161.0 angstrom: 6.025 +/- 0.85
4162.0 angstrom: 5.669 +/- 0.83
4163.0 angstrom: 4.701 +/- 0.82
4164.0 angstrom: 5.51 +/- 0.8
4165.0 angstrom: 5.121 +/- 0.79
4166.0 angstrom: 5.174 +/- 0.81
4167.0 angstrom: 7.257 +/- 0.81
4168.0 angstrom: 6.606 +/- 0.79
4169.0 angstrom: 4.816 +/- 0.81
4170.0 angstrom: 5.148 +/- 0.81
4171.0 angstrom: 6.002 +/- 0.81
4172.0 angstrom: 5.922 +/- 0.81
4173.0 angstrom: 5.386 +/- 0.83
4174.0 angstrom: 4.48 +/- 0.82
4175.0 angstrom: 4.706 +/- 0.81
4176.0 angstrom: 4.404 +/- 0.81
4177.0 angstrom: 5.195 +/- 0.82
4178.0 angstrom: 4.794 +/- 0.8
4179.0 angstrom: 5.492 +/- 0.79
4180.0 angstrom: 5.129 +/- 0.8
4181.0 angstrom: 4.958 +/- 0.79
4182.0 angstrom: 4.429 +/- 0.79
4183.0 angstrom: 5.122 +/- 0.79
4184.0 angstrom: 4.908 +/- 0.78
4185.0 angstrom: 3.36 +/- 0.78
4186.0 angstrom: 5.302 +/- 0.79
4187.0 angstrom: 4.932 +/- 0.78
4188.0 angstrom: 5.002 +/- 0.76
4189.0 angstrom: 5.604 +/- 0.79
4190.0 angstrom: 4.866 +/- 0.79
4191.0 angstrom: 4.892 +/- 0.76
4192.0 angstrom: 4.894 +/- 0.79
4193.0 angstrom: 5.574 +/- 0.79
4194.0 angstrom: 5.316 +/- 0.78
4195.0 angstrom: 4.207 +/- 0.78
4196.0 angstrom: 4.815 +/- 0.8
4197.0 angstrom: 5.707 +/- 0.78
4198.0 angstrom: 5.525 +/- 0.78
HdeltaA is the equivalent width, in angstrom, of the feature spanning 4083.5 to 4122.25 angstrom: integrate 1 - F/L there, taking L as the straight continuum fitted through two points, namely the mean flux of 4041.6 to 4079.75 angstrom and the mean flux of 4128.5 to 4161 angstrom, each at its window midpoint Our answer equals 4.3 angstrom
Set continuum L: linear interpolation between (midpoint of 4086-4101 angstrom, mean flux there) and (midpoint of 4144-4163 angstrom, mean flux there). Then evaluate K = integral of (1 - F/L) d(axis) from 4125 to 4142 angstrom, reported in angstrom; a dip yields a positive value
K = -1.1 angstrom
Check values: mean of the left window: 4.56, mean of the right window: 5.1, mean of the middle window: 5.25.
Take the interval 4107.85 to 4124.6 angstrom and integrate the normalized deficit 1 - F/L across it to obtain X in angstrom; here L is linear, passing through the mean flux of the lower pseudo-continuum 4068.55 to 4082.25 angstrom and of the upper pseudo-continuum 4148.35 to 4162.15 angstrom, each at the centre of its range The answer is 2.4 angstrom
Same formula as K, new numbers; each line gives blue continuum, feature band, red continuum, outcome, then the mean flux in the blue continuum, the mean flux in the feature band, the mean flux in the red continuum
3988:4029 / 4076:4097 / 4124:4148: 1.5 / 5.24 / 4.79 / 5.11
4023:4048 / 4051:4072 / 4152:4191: 0.6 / 5.25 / 5.08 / 5.19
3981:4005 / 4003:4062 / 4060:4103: -3.0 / 4.95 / 5.21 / 4.99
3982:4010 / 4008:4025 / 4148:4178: -2.0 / 5.03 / 5.65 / 5.26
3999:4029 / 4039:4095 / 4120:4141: 1.5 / 5.34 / 5.11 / 5.14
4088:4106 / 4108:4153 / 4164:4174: 2.2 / 4.62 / 4.84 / 5.64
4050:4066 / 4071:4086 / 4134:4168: -0.4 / 5.02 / 5.18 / 5.2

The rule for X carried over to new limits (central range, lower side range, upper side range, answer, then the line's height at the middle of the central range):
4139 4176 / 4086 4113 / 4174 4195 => -3.2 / 4.77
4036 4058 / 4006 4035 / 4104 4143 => -0.7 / 5.17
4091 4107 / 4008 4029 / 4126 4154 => 2.1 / 5.18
